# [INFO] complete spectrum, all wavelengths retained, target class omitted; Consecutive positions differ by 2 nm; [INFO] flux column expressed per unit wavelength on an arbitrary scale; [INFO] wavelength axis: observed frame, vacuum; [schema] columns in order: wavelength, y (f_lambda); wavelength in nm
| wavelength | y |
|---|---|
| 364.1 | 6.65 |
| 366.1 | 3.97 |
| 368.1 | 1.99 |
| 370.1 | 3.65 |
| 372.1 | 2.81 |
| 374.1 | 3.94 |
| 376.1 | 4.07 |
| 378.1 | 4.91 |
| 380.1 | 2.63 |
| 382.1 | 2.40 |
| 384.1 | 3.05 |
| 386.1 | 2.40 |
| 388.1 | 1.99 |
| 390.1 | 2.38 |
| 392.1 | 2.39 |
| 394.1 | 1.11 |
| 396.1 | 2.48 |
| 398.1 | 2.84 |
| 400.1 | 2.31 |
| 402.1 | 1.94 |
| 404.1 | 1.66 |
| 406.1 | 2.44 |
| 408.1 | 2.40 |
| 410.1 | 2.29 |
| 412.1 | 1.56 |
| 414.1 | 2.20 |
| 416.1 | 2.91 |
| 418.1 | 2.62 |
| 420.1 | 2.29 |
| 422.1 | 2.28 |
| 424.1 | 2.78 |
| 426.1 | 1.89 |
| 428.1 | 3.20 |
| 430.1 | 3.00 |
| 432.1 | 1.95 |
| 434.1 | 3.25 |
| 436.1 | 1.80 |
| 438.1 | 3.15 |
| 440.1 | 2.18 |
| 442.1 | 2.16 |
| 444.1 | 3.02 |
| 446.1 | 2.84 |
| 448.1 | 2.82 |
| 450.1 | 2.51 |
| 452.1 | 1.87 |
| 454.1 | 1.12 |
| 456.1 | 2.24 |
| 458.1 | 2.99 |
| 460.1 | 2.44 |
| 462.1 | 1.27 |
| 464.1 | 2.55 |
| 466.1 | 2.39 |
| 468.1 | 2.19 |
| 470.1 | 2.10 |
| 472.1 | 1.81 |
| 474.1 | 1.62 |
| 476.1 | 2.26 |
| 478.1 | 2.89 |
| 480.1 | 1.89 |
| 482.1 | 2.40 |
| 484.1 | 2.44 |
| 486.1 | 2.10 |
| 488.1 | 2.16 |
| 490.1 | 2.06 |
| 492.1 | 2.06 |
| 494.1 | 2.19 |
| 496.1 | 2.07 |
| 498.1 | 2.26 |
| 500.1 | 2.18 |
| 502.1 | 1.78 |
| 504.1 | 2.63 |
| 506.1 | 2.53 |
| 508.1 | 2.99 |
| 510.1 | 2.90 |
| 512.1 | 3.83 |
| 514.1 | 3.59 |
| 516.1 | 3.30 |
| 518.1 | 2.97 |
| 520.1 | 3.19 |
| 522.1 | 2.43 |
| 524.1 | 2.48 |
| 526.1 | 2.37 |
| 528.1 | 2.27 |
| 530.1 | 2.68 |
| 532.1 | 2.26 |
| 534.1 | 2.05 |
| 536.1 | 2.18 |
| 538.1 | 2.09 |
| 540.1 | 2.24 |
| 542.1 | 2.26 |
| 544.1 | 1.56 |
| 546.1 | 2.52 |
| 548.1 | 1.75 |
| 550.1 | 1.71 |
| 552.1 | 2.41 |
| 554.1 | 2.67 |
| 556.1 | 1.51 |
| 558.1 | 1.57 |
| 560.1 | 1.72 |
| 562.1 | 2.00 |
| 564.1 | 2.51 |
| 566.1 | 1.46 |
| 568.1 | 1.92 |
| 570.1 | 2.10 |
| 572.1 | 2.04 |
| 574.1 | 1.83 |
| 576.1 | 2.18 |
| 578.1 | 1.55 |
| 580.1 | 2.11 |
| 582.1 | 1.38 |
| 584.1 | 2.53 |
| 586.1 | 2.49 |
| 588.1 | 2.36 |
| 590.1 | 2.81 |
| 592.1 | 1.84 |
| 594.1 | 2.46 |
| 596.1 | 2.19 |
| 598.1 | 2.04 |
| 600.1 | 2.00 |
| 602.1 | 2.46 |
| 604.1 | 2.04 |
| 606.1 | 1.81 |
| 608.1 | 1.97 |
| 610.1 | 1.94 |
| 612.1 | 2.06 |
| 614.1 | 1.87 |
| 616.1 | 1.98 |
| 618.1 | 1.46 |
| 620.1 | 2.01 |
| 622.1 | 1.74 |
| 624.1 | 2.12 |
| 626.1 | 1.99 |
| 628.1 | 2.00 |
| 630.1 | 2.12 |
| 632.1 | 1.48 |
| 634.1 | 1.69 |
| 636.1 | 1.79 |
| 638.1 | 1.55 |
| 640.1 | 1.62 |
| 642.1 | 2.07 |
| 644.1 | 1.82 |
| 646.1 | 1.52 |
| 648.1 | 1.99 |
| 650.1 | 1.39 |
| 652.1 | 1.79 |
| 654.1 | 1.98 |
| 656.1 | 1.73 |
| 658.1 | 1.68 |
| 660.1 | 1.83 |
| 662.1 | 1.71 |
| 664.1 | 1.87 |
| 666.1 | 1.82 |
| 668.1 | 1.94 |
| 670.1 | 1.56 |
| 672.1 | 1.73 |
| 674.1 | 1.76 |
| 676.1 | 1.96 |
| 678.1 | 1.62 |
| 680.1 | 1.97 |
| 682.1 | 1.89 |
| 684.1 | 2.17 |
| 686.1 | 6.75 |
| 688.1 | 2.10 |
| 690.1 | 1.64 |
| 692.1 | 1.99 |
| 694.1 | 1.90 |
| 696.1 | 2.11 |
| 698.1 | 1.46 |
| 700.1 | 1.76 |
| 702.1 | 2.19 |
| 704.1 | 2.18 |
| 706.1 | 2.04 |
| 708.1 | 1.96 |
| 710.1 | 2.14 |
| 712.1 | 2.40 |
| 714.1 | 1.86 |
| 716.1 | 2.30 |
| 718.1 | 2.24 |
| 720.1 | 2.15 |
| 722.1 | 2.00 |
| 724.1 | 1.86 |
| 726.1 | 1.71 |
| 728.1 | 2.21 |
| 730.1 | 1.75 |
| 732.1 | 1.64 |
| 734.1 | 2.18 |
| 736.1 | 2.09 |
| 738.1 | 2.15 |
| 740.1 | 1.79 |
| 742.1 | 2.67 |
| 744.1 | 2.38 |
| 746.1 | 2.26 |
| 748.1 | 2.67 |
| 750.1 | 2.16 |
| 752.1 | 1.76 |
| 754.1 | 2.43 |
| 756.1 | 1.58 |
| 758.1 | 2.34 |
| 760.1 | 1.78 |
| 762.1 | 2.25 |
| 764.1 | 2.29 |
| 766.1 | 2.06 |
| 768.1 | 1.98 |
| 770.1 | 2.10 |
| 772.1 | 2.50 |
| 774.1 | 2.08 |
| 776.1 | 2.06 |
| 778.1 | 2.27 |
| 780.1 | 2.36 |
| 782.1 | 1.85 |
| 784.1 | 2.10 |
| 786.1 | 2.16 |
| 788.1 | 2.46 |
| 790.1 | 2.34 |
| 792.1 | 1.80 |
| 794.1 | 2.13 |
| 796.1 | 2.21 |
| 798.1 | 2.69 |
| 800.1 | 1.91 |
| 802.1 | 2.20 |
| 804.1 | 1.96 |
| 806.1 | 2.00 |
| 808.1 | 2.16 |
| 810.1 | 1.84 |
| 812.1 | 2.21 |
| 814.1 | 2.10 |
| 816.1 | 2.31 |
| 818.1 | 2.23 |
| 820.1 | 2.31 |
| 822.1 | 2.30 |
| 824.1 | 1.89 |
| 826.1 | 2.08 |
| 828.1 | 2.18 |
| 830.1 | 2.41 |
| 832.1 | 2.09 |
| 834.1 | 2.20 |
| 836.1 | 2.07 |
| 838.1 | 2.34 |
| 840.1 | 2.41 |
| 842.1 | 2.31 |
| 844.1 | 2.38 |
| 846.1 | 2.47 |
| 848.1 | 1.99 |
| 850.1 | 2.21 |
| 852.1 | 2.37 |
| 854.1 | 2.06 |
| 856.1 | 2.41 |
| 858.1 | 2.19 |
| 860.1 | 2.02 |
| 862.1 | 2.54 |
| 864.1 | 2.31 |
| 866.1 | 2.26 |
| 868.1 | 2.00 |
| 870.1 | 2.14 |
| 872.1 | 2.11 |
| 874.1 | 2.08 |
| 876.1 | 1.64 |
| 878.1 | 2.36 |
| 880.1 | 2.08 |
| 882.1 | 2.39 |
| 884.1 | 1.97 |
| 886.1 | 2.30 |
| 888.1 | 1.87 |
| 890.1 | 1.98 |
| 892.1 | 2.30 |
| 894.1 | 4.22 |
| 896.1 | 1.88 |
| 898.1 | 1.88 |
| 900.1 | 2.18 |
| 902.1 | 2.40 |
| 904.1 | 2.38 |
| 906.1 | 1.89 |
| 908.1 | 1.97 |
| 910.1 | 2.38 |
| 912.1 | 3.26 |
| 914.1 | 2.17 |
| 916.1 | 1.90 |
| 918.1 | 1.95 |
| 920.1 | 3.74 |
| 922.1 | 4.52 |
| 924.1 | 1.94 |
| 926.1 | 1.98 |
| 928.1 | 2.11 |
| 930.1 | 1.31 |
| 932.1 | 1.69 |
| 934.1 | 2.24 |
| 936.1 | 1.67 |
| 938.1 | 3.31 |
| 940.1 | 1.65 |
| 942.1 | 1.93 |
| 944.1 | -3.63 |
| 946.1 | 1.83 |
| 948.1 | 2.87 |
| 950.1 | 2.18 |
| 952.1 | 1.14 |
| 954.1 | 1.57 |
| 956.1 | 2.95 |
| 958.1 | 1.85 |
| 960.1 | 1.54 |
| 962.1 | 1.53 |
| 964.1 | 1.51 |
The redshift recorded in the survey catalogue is 0.839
